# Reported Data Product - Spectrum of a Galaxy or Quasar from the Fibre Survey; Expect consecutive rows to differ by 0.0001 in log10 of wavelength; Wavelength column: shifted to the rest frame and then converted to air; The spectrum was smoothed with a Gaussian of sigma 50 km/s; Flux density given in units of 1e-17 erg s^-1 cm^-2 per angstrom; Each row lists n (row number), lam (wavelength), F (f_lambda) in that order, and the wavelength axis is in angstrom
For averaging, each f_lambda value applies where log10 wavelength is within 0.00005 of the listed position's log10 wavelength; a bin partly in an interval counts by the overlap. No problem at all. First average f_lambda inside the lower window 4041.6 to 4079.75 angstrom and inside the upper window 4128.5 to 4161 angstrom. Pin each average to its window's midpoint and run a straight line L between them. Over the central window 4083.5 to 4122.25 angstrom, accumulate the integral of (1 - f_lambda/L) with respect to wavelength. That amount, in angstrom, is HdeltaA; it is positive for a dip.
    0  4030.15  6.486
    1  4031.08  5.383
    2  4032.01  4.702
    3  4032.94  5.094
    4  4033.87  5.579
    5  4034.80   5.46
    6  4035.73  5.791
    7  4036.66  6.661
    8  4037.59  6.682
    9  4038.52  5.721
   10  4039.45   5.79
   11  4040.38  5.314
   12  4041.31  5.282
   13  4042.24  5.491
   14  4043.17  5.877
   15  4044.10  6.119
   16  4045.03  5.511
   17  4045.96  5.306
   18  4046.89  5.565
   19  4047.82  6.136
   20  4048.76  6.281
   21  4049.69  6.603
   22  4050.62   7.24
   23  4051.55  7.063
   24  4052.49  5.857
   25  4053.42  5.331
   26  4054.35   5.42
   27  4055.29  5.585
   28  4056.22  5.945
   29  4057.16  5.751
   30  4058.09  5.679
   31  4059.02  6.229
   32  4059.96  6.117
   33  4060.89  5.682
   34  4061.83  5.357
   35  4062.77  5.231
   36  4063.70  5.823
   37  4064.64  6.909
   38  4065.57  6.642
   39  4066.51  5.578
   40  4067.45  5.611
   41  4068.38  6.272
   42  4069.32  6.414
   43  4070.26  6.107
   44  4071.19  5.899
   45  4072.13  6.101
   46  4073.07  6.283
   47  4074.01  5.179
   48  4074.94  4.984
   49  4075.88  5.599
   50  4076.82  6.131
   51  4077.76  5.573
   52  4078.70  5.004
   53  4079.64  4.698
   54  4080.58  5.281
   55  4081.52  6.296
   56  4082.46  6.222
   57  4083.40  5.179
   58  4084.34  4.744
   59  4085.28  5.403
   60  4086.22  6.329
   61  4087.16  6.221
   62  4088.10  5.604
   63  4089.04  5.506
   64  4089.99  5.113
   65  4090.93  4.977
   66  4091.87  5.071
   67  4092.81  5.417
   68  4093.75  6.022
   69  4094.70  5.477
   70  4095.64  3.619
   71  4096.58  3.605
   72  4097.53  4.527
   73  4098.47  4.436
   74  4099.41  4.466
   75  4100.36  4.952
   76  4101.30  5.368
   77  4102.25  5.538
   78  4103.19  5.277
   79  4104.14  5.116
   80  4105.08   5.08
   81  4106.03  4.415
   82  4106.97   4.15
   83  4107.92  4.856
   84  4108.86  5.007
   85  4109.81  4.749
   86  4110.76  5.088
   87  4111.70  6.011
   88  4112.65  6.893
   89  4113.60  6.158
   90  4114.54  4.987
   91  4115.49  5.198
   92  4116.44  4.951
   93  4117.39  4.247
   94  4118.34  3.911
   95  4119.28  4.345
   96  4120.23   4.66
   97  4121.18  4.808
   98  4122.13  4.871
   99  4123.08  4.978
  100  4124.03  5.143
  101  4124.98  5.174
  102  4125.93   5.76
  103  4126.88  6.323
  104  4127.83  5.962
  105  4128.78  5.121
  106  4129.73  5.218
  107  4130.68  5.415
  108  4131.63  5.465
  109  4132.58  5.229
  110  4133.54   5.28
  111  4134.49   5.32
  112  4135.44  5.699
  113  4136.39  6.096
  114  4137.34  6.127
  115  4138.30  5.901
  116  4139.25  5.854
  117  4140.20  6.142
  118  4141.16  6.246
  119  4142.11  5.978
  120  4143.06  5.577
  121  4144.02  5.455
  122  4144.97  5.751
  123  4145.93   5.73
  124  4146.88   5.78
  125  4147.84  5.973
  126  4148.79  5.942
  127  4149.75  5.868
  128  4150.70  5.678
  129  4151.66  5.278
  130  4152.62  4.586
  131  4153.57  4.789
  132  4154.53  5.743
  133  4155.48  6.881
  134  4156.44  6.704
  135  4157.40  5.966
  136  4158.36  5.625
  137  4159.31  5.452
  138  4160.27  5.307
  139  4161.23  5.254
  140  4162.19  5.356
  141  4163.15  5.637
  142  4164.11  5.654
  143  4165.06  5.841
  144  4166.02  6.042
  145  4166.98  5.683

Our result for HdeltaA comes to 4.8 angstrom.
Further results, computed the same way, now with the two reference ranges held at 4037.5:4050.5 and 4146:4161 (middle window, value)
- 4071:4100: 2.4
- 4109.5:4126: 1.9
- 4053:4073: -0.3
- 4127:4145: 0.1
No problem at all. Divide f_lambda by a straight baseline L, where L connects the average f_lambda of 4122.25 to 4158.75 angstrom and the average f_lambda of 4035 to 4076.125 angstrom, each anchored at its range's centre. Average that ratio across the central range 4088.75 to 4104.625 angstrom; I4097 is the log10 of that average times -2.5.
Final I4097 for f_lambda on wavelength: 0.17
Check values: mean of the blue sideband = 5.91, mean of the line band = 4.96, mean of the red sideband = 5.67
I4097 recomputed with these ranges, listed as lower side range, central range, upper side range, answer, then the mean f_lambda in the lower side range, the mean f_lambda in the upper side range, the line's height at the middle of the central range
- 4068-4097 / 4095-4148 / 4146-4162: 0.07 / 5.49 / 5.67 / 5.59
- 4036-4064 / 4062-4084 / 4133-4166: 0.01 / 5.89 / 5.72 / 5.85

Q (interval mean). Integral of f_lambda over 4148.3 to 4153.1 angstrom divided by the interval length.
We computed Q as 5.48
